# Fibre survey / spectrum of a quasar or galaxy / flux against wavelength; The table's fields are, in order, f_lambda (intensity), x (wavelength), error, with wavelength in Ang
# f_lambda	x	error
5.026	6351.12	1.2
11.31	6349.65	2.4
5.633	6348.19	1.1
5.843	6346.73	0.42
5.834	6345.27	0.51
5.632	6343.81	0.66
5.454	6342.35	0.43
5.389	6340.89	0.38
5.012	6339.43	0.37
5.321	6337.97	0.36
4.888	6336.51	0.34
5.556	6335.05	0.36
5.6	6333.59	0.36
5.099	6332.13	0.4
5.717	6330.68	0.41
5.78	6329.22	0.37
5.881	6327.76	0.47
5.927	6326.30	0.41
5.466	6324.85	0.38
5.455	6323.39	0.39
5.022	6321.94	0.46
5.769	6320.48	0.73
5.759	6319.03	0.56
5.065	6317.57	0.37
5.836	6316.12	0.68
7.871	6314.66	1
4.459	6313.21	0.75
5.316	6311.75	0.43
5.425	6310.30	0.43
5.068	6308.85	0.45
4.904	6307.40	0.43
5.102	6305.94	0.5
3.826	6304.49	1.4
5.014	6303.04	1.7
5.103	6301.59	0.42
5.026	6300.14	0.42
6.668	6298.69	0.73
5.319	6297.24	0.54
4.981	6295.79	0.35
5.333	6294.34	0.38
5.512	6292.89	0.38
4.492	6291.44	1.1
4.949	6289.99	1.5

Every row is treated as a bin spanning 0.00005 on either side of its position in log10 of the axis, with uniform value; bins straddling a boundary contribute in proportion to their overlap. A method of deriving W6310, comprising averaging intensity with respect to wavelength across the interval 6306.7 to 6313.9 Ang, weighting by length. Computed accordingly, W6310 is 5.04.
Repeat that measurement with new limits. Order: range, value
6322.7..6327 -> 5.62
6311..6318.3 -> 5.71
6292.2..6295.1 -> 5.41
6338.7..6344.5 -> 5.37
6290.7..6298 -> 5.13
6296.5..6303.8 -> 5.42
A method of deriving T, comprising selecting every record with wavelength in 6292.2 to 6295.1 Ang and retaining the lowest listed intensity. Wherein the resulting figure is 5.333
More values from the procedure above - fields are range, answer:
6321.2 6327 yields 5.022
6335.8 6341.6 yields 4.888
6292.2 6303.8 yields 4.981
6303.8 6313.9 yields 3.826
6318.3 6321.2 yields 5.759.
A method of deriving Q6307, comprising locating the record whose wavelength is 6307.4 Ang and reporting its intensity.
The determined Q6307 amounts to 4.904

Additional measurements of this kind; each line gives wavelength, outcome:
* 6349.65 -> 11.31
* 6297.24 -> 5.319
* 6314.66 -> 7.871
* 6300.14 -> 5.026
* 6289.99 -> 4.949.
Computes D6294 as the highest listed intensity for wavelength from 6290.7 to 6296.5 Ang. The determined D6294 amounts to 5.512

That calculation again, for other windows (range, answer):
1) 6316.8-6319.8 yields 5.759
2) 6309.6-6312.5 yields 5.425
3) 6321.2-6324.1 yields 5.455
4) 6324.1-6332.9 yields 5.927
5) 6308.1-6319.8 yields 7.871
